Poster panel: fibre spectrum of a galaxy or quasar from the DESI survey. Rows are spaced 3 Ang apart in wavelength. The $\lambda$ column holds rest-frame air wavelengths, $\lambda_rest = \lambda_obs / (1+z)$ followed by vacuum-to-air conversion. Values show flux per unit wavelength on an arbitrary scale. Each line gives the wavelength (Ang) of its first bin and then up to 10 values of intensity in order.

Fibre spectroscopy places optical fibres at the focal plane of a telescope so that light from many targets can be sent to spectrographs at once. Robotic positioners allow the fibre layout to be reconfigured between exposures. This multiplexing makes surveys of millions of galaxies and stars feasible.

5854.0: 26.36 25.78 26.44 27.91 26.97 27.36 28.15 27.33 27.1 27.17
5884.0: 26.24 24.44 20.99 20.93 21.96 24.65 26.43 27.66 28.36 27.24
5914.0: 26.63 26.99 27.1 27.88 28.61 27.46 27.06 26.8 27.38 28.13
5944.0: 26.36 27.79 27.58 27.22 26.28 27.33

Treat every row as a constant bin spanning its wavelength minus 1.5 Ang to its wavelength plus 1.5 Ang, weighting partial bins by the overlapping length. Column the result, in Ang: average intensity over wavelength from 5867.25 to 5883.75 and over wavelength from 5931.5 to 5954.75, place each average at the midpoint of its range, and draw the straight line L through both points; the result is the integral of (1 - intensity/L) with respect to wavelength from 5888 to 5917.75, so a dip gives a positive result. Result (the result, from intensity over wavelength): 2.4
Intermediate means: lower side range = 27.3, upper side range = 27.3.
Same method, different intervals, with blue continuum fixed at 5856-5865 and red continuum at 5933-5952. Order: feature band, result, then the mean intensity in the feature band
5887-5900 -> 2.3 Ang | 22.3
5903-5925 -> -0.2 Ang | 27.4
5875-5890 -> 0.6 Ang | 25.8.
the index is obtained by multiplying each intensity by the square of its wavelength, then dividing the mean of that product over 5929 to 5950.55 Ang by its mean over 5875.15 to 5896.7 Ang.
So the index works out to 1.1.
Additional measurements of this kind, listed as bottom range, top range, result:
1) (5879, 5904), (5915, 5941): 1.15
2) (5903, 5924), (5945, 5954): 1.02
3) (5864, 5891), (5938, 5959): 1.06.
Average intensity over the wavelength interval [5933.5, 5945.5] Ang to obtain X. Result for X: 27.2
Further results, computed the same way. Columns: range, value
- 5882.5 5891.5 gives 23.9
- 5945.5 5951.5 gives 27.7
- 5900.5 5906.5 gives 27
